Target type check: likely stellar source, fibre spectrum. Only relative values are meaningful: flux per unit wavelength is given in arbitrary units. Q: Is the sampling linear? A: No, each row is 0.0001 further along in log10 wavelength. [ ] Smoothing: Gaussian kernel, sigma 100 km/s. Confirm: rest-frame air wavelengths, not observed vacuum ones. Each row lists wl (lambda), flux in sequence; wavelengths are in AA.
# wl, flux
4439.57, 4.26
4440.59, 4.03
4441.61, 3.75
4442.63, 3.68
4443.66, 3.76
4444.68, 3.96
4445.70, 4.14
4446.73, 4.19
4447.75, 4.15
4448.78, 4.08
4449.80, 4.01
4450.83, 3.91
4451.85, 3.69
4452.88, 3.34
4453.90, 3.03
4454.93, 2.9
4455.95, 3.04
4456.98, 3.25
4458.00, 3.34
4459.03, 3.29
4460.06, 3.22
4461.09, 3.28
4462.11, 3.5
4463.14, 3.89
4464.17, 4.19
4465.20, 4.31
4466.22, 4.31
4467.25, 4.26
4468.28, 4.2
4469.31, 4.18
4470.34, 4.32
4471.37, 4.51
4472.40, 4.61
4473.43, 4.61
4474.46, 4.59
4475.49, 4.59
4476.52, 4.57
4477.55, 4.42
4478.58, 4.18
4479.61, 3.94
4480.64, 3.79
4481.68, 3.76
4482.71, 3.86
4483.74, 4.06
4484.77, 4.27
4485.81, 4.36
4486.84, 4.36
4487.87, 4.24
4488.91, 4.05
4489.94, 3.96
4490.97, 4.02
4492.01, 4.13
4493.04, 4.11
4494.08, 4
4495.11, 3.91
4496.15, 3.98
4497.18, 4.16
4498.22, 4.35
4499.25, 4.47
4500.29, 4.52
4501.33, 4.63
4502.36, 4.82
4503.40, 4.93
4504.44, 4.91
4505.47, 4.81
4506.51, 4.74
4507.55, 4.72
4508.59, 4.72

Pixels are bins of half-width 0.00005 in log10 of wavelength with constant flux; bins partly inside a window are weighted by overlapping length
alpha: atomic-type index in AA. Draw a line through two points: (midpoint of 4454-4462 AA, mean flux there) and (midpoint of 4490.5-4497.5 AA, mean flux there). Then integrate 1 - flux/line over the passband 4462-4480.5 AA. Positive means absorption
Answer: -4.2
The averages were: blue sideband 3.2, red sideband 4.04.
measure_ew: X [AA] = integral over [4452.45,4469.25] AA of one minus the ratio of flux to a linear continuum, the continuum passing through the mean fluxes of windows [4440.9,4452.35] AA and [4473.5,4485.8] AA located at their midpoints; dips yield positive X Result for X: 1.89 AA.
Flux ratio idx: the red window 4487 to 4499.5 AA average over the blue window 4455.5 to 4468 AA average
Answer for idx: 1.12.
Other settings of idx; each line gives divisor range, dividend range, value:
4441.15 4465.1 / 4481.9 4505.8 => 1.18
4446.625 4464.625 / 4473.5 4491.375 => 1.18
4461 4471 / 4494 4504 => 1.08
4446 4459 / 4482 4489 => 1.17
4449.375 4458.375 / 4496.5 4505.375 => 1.36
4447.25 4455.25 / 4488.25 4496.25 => 1.10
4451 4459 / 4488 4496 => 1.24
